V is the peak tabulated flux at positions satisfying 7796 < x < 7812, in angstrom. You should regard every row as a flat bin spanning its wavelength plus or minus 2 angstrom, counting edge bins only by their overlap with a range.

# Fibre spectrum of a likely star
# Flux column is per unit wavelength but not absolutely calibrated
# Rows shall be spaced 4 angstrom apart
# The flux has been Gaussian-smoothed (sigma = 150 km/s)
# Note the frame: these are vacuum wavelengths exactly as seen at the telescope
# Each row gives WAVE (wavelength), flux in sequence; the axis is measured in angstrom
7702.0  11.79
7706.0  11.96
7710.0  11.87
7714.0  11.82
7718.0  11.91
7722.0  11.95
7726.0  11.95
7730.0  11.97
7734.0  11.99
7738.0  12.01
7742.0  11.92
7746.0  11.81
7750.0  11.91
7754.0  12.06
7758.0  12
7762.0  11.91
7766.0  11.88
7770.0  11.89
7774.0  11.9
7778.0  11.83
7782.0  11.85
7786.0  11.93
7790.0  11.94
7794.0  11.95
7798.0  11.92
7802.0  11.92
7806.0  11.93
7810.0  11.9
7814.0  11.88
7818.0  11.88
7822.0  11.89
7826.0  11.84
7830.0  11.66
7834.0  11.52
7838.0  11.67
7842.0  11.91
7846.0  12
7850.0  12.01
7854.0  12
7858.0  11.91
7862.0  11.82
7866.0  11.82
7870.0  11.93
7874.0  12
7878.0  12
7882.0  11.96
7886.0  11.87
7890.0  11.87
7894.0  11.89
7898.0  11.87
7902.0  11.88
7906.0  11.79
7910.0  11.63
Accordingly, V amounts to 11.93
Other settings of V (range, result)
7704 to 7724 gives 11.96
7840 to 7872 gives 12.01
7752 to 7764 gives 12.06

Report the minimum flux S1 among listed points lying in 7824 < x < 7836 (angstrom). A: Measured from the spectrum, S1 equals 11.52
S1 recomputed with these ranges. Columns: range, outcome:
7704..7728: 11.82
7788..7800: 11.92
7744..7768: 11.81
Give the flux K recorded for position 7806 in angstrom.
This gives 11.93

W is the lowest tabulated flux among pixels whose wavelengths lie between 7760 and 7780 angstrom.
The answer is 11.83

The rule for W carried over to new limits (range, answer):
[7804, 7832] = 11.66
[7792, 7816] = 11.88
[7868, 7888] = 11.87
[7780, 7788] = 11.85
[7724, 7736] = 11.95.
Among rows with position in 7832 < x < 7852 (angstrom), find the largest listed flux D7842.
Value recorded 12.01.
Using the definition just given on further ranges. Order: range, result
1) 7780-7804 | 11.95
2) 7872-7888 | 12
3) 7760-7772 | 11.91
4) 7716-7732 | 11.97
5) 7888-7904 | 11.89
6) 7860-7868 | 11.82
